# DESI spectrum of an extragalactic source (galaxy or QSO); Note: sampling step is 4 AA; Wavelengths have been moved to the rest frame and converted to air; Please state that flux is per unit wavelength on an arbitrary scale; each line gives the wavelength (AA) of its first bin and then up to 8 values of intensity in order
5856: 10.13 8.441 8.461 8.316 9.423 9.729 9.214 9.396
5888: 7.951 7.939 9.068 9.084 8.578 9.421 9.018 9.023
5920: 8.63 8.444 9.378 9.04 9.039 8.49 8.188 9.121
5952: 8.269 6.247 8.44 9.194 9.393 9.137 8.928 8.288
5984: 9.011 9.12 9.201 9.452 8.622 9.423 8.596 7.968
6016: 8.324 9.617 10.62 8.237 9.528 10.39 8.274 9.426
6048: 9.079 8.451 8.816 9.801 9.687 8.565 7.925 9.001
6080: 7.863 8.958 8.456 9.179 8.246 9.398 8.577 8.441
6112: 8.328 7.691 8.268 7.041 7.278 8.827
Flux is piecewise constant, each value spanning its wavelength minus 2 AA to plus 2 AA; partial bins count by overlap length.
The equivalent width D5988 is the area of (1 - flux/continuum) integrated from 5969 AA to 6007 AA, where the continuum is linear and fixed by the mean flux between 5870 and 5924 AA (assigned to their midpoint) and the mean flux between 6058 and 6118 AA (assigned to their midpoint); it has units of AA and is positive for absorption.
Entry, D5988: -0.9 AA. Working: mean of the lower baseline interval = 8.94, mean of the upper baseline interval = 8.67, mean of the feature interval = 9.02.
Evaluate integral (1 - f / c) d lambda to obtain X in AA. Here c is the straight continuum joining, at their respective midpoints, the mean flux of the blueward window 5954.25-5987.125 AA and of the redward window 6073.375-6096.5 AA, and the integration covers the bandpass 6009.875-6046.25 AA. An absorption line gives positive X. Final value -2.2 AA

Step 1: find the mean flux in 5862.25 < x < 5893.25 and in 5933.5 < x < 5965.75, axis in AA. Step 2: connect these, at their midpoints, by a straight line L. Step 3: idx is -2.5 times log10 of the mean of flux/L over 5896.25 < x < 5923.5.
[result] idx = -0.04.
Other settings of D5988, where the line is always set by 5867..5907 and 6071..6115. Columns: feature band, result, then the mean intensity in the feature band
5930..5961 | 1.6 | 8.35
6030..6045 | -1.3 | 9.4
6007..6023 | -0.1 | 8.75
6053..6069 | -1.1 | 9.21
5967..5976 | -0.4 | 9.18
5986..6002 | -0.7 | 9.1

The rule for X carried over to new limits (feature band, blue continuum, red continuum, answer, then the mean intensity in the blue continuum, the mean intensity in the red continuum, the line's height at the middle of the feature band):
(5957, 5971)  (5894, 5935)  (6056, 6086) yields 0.2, 8.97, 8.83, 8.93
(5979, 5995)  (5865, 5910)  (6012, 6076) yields 0.1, 8.91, 9.08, 9.02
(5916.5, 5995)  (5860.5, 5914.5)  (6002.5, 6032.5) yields 1.9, 8.88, 9.01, 8.95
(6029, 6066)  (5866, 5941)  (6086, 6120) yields -2.6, 8.91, 8.52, 8.63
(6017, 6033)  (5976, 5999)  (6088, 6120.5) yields -1.1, 8.99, 8.52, 8.84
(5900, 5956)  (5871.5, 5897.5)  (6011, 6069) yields 1.6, 8.93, 9.15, 8.99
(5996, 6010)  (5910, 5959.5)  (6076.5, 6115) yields -0.6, 8.57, 8.6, 8.58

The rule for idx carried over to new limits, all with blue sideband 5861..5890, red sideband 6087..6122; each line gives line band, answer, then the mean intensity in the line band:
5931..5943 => 0.00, 8.79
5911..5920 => -0.01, 8.93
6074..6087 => -0.01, 8.6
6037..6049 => -0.05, 9.04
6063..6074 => -0.01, 8.64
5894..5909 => -0.02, 9.01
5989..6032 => -0.04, 9.03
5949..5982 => 0.03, 8.51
